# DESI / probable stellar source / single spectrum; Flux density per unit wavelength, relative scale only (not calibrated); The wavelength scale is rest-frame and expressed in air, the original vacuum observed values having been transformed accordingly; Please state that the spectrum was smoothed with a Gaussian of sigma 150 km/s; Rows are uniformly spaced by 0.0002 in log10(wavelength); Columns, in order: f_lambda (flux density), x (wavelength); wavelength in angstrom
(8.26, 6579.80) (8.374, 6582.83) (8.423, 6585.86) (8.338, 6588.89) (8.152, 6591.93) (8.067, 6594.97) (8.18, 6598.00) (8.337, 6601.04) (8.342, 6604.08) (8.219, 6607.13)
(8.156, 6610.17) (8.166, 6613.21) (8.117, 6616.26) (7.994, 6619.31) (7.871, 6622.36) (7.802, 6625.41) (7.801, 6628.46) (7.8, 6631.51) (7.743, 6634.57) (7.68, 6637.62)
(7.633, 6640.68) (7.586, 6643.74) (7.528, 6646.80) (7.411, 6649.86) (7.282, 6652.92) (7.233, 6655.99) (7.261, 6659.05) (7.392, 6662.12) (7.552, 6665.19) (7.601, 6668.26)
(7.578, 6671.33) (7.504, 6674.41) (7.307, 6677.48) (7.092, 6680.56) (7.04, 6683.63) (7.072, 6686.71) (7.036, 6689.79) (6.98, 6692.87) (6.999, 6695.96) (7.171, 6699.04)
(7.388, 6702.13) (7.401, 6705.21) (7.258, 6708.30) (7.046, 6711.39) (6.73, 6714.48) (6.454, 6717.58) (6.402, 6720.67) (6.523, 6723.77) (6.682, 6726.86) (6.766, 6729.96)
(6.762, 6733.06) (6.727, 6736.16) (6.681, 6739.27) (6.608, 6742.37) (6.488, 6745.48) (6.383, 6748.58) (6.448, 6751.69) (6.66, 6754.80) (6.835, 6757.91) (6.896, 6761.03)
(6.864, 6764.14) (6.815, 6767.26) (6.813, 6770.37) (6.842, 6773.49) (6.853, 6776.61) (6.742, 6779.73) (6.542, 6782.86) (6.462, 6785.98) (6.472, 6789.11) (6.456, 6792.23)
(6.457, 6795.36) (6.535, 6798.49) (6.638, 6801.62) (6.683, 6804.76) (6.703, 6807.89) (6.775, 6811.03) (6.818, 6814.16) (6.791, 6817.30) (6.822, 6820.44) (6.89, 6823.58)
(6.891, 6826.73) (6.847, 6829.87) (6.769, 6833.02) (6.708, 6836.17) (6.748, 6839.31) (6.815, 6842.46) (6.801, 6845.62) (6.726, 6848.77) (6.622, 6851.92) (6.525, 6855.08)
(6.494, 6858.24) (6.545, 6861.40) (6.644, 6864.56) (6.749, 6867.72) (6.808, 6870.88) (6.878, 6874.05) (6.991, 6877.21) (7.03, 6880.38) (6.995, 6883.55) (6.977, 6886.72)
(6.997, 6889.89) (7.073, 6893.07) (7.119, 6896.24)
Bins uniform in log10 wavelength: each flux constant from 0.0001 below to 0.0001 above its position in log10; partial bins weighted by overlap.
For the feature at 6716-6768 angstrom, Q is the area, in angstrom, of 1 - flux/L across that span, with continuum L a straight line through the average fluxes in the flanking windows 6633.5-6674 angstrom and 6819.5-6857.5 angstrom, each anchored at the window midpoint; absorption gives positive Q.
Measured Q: 3.6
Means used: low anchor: 7.5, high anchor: 6.76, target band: 6.64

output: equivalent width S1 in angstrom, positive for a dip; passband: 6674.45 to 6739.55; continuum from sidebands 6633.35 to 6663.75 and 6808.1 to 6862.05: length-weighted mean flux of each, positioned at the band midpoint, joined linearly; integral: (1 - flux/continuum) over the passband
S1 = 2.7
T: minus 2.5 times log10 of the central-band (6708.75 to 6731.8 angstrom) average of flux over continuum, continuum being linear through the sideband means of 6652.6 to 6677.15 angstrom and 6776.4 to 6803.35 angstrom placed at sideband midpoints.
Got 0.06 mag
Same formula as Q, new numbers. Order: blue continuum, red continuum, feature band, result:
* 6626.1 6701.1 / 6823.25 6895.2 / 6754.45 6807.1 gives 2.7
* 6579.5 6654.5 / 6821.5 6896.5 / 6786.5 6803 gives 1.4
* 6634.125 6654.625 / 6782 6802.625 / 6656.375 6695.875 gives 0.3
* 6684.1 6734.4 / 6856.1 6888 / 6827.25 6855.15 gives 0.3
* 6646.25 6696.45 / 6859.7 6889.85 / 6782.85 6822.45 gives 2.1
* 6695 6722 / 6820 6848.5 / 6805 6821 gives 0.2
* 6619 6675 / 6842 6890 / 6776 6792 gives 1.1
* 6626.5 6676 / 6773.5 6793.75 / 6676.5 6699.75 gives 0.6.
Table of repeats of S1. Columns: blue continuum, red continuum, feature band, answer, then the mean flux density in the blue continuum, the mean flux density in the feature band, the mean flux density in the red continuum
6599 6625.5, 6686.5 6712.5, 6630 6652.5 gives 0.56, 8.13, 7.61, 7.16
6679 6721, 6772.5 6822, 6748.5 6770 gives 0.23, 7.02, 6.73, 6.66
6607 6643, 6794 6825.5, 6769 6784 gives 0.35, 7.9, 6.76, 6.71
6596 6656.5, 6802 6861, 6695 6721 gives 1.41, 7.86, 7.01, 6.74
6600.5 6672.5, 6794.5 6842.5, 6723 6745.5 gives 1.68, 7.75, 6.67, 6.75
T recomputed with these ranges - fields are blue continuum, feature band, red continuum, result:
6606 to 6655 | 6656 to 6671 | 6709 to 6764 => 0.000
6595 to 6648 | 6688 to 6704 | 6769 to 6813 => 0.038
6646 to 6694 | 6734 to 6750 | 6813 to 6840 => 0.078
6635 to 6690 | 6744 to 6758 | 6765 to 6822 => 0.060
